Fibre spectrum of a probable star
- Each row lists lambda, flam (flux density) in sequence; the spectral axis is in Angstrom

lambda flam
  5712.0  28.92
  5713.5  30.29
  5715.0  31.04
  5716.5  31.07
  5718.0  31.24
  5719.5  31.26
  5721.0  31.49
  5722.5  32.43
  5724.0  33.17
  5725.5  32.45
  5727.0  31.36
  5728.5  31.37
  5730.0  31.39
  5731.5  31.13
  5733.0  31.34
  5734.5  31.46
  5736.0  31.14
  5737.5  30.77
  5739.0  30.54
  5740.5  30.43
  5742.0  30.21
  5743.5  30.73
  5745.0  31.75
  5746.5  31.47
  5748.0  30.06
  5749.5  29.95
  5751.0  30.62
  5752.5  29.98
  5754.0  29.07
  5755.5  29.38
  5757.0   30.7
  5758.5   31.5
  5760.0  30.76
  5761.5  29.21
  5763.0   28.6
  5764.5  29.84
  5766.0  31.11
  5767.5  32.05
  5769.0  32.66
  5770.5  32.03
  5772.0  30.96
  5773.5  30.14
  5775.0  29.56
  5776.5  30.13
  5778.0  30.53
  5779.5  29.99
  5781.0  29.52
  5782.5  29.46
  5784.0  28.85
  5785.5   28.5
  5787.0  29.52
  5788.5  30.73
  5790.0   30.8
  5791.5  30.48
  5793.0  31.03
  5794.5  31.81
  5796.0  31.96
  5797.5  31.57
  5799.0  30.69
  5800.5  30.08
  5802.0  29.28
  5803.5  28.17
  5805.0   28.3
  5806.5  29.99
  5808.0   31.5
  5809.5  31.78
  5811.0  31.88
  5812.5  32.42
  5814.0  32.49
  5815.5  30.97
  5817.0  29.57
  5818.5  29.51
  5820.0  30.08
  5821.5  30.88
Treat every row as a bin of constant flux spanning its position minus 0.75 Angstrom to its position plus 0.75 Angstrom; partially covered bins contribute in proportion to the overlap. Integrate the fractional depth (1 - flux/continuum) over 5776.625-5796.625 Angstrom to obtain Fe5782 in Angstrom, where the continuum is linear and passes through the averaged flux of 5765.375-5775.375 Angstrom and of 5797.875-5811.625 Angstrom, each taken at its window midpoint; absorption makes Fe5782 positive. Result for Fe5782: 0.3 Angstrom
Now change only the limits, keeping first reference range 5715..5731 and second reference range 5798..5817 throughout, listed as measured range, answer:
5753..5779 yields 0.5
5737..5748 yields 0.2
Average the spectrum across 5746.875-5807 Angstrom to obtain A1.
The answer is 30.2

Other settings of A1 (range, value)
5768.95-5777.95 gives 30.7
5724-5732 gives 31.7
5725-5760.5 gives 30.8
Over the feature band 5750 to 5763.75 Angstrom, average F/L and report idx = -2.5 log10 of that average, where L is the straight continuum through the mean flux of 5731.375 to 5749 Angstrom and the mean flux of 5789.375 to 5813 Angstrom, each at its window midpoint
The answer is 0.03 mag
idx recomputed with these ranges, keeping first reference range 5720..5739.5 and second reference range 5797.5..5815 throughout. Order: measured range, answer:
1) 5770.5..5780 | 0.023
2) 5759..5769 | 0.024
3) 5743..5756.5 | 0.035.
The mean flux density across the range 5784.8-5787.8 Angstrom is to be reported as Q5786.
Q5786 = 29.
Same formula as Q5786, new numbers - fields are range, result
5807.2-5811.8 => 31.7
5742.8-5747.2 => 31.3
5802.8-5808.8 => 29.5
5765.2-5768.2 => 31.5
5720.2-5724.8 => 32.4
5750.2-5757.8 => 30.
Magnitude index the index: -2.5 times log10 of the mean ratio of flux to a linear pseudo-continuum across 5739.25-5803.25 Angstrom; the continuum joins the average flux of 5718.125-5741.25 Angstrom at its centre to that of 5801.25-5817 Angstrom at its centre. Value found 0.02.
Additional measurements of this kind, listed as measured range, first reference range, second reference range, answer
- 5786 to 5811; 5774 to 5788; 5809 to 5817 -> 0.01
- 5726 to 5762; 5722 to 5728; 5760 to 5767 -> 0.01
